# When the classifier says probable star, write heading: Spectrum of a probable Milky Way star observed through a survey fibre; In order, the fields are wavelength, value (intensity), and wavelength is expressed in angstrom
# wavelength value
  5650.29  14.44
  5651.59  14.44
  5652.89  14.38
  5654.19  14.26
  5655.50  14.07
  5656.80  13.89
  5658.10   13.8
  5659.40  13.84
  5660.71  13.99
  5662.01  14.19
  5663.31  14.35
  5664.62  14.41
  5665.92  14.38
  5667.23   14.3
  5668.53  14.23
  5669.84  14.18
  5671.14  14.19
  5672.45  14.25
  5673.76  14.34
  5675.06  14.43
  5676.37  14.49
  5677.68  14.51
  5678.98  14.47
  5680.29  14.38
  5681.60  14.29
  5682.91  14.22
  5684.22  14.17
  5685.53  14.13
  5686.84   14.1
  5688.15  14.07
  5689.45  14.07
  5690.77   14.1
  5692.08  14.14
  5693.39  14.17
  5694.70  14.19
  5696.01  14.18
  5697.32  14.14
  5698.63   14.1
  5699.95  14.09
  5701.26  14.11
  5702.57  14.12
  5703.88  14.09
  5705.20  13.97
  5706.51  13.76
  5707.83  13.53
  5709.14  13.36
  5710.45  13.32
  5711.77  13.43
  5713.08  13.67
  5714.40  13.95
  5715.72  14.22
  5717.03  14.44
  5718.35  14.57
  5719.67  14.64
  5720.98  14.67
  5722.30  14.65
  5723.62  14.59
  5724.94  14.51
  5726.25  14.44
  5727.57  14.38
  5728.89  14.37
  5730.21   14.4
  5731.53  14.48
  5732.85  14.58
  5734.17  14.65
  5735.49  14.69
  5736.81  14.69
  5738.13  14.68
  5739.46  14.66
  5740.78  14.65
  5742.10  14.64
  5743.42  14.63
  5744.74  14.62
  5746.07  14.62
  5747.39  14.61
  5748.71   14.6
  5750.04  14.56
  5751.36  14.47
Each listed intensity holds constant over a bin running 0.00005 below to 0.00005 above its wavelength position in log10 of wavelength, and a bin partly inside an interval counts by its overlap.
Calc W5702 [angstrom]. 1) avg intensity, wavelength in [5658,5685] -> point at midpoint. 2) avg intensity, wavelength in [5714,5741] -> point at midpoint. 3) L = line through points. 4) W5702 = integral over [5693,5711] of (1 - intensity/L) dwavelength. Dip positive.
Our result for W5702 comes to 0.6 angstrom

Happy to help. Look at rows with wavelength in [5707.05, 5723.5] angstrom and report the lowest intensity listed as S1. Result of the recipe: 13.32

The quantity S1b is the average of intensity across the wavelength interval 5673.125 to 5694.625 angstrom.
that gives 14.3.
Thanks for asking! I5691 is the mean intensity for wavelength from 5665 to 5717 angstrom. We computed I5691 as 14.1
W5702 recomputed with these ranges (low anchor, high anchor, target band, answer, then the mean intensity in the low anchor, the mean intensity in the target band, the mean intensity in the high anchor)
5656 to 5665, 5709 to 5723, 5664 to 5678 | -0.3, 14.1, 14.3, 14.1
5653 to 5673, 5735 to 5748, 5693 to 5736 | 0.8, 14.2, 14.2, 14.6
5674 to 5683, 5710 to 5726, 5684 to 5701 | 0.3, 14.4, 14.1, 14.2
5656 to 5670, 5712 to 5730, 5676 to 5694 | 0.0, 14.1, 14.2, 14.4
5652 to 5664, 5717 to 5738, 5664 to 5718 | 0.7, 14.1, 14.1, 14.6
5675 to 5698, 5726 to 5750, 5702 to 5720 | 0.6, 14.2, 13.9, 14.6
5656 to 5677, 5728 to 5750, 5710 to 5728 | 0.3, 14.2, 14.3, 14.6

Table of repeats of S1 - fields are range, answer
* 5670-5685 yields 14.17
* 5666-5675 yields 14.18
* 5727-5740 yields 14.37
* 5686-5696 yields 14.07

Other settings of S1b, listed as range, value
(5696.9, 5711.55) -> 13.9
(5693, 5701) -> 14.1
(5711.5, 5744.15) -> 14.5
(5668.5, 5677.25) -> 14.3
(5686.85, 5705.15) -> 14.1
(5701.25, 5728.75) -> 14.1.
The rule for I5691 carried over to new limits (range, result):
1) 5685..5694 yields 14.1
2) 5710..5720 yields 14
